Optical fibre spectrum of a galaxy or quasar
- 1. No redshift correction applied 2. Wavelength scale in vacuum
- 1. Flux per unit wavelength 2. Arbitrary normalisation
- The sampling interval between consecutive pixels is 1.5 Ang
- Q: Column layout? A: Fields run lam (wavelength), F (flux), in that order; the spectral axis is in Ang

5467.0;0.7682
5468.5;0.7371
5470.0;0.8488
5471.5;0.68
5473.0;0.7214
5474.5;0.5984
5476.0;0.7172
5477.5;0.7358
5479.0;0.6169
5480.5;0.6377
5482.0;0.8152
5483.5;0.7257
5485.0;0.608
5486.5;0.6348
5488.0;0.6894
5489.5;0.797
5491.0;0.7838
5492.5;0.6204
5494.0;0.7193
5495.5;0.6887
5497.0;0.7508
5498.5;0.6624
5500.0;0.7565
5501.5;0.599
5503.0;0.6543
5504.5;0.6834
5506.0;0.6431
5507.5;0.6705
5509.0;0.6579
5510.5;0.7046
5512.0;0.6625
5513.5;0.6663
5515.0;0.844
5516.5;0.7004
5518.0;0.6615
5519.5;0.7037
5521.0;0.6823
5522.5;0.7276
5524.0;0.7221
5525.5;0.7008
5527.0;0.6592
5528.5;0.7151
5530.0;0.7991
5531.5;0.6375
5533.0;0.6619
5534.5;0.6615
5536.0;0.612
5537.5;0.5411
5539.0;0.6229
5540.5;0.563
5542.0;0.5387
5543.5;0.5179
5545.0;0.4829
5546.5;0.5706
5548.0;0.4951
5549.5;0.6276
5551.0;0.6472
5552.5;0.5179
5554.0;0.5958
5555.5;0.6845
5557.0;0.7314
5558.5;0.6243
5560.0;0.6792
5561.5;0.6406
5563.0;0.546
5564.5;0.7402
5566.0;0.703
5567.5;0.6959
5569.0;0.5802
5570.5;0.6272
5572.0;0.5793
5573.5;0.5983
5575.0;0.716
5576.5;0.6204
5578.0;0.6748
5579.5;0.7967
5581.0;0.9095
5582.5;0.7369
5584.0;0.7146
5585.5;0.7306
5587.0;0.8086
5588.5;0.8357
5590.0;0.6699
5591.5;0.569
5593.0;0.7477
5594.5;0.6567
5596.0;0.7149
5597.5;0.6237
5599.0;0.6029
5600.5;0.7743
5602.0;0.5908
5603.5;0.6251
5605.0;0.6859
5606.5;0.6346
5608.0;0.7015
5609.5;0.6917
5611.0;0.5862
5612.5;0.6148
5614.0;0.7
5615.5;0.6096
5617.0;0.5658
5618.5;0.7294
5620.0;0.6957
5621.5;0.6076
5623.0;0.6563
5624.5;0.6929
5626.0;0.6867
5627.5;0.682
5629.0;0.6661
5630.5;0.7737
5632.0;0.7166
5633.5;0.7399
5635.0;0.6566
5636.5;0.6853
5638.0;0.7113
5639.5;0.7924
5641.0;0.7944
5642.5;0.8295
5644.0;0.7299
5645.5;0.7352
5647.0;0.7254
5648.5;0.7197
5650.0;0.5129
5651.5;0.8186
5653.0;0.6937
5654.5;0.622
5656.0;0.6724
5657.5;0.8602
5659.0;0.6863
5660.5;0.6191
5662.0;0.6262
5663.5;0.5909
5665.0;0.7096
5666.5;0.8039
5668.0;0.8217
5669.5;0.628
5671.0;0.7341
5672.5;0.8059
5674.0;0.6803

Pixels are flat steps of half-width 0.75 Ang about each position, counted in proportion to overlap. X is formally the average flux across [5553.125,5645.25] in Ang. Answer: 0.685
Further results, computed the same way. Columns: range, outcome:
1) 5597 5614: 0.651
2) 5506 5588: 0.662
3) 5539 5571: 0.61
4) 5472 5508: 0.689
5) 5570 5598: 0.703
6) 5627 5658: 0.72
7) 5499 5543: 0.67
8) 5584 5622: 0.672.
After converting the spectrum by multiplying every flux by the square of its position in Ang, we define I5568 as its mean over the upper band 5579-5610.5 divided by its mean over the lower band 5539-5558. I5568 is 1.2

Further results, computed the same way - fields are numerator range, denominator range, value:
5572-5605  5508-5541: 1.05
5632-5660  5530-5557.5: 1.25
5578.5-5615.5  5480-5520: 1.04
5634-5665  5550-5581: 1.11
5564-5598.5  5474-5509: 1.05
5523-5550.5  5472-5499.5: 0.91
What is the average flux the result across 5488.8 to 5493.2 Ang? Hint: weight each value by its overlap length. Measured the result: 0.734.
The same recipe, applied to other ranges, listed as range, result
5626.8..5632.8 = 0.71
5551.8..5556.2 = 0.599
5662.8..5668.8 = 0.732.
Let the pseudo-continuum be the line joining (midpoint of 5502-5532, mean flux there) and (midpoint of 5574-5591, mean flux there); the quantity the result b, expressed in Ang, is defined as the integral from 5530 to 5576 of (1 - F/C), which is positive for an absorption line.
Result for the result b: 6.6 Ang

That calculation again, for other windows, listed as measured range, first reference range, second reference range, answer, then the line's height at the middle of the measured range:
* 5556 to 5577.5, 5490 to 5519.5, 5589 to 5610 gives 0.8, 0.675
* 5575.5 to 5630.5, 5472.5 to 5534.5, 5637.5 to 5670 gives 1.7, 0.707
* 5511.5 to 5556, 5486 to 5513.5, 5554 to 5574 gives 1.8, 0.666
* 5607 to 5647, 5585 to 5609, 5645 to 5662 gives -0.3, 0.69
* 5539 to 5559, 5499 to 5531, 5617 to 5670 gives 3.2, 0.697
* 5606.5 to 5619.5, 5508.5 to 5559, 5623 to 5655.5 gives 0.8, 0.695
